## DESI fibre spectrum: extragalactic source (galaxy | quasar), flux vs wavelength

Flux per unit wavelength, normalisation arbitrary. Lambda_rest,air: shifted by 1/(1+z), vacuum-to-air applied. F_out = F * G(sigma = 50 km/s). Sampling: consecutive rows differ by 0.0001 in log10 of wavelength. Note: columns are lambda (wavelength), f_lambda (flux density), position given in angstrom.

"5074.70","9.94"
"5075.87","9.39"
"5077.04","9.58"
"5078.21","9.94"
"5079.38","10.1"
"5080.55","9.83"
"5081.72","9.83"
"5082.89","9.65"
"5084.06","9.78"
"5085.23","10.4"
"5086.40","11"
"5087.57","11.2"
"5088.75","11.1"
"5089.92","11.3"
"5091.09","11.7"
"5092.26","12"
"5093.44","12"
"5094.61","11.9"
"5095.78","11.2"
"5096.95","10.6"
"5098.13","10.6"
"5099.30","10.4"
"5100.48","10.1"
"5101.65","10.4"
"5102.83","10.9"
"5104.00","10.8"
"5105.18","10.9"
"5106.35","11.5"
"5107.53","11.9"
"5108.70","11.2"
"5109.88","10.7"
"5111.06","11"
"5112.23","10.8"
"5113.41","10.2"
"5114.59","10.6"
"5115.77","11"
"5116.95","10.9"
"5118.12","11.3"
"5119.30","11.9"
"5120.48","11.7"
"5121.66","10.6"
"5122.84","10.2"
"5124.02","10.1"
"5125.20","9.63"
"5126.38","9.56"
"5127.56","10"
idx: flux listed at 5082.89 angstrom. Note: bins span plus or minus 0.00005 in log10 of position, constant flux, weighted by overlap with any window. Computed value 9.65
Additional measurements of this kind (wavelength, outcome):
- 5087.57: 11.2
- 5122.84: 10.2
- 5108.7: 11.2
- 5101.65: 10.4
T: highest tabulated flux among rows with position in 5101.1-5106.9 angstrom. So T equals 11.5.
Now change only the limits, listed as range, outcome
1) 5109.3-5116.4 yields 11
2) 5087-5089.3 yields 11.2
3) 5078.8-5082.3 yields 10.1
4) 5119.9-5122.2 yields 11.7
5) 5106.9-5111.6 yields 11.9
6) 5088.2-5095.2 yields 12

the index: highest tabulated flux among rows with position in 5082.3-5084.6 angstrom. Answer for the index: 9.78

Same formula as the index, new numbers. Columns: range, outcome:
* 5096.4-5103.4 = 10.9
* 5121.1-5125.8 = 10.6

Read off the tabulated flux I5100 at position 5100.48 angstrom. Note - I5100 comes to 10.1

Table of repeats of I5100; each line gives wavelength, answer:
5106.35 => 11.5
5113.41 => 10.2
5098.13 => 10.6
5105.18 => 10.9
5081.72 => 9.83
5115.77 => 11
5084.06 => 9.78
